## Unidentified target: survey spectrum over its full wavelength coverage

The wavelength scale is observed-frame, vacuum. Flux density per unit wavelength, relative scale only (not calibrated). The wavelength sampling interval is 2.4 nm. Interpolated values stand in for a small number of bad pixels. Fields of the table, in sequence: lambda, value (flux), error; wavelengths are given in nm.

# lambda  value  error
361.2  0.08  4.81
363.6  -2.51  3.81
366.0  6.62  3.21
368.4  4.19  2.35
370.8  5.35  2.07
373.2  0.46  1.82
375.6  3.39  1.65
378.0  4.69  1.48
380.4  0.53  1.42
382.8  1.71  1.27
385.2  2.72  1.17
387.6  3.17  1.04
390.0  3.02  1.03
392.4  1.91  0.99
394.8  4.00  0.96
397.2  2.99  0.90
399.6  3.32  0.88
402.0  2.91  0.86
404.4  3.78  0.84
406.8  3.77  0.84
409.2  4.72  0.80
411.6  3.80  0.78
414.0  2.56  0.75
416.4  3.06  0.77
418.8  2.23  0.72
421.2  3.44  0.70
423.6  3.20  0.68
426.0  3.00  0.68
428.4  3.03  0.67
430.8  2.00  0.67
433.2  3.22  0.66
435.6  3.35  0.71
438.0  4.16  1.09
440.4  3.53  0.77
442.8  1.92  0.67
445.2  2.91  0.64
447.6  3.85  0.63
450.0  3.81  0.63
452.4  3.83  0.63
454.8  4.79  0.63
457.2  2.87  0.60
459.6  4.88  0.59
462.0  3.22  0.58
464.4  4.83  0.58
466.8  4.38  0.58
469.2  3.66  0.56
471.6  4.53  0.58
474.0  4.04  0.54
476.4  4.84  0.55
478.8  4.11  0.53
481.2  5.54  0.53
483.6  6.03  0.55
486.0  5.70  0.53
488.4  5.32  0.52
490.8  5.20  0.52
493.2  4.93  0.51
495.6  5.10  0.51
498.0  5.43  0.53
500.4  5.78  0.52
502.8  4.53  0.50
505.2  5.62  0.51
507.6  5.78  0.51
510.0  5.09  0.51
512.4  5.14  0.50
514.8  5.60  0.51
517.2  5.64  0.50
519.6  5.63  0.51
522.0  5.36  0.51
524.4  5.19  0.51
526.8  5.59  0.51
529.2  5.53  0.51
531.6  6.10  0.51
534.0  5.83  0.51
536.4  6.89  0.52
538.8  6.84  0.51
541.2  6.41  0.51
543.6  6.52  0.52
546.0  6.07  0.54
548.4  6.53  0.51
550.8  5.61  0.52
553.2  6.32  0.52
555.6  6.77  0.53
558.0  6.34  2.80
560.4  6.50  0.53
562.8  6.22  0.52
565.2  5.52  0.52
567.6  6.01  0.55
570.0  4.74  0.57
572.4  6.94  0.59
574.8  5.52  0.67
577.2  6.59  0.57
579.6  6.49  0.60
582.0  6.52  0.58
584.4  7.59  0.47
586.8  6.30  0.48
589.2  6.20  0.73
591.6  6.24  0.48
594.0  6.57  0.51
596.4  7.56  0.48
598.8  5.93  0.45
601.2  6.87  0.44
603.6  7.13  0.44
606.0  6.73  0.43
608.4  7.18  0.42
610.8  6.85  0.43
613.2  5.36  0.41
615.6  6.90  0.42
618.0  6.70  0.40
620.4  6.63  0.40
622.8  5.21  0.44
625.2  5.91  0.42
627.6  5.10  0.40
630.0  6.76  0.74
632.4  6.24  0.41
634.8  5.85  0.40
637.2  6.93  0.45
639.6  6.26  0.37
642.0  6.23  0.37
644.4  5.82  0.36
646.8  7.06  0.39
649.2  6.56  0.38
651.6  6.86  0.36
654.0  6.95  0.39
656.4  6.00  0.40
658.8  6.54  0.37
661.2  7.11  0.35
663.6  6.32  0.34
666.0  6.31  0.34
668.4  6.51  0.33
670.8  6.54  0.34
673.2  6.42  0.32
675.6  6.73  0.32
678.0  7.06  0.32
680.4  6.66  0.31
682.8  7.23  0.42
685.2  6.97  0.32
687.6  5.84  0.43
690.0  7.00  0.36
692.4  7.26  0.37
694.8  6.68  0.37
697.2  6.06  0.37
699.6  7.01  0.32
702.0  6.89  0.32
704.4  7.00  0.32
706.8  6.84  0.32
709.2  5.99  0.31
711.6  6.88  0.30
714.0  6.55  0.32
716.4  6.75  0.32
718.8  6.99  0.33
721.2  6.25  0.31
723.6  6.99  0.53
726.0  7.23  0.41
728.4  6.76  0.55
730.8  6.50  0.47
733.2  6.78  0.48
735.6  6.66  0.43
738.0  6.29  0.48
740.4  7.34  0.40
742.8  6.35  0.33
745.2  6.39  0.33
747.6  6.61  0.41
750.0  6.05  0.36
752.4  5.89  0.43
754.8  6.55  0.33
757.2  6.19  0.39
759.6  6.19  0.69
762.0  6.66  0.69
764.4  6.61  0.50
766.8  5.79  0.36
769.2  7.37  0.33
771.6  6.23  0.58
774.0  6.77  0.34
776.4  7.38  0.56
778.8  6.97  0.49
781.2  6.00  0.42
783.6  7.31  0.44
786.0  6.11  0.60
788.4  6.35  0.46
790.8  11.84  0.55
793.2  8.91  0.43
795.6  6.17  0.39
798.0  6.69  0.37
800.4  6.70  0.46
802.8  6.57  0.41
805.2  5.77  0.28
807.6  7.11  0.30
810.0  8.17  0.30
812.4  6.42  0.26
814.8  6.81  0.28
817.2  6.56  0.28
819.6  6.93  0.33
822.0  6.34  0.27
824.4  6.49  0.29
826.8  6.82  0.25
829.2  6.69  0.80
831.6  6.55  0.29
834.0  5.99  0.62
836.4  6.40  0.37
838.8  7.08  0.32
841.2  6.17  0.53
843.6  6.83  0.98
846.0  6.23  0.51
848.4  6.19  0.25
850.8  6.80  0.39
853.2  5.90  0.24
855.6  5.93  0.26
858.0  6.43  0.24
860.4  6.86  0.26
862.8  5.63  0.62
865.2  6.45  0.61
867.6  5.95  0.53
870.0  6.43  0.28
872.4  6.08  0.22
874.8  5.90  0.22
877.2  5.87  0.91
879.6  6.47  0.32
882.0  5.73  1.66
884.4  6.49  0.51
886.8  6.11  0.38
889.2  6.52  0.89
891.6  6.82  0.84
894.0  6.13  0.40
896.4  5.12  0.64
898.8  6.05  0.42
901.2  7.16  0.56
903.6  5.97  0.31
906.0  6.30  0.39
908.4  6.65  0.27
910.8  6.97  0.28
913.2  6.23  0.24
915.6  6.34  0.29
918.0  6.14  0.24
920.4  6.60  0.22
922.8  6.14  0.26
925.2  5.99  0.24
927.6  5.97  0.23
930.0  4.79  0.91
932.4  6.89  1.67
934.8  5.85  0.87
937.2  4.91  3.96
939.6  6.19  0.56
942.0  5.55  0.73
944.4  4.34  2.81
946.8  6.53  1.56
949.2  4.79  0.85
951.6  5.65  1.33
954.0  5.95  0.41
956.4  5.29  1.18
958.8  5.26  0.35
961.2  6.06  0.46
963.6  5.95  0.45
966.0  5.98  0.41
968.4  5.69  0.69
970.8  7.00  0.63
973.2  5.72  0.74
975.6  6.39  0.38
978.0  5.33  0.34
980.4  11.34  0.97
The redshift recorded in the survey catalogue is 0.20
